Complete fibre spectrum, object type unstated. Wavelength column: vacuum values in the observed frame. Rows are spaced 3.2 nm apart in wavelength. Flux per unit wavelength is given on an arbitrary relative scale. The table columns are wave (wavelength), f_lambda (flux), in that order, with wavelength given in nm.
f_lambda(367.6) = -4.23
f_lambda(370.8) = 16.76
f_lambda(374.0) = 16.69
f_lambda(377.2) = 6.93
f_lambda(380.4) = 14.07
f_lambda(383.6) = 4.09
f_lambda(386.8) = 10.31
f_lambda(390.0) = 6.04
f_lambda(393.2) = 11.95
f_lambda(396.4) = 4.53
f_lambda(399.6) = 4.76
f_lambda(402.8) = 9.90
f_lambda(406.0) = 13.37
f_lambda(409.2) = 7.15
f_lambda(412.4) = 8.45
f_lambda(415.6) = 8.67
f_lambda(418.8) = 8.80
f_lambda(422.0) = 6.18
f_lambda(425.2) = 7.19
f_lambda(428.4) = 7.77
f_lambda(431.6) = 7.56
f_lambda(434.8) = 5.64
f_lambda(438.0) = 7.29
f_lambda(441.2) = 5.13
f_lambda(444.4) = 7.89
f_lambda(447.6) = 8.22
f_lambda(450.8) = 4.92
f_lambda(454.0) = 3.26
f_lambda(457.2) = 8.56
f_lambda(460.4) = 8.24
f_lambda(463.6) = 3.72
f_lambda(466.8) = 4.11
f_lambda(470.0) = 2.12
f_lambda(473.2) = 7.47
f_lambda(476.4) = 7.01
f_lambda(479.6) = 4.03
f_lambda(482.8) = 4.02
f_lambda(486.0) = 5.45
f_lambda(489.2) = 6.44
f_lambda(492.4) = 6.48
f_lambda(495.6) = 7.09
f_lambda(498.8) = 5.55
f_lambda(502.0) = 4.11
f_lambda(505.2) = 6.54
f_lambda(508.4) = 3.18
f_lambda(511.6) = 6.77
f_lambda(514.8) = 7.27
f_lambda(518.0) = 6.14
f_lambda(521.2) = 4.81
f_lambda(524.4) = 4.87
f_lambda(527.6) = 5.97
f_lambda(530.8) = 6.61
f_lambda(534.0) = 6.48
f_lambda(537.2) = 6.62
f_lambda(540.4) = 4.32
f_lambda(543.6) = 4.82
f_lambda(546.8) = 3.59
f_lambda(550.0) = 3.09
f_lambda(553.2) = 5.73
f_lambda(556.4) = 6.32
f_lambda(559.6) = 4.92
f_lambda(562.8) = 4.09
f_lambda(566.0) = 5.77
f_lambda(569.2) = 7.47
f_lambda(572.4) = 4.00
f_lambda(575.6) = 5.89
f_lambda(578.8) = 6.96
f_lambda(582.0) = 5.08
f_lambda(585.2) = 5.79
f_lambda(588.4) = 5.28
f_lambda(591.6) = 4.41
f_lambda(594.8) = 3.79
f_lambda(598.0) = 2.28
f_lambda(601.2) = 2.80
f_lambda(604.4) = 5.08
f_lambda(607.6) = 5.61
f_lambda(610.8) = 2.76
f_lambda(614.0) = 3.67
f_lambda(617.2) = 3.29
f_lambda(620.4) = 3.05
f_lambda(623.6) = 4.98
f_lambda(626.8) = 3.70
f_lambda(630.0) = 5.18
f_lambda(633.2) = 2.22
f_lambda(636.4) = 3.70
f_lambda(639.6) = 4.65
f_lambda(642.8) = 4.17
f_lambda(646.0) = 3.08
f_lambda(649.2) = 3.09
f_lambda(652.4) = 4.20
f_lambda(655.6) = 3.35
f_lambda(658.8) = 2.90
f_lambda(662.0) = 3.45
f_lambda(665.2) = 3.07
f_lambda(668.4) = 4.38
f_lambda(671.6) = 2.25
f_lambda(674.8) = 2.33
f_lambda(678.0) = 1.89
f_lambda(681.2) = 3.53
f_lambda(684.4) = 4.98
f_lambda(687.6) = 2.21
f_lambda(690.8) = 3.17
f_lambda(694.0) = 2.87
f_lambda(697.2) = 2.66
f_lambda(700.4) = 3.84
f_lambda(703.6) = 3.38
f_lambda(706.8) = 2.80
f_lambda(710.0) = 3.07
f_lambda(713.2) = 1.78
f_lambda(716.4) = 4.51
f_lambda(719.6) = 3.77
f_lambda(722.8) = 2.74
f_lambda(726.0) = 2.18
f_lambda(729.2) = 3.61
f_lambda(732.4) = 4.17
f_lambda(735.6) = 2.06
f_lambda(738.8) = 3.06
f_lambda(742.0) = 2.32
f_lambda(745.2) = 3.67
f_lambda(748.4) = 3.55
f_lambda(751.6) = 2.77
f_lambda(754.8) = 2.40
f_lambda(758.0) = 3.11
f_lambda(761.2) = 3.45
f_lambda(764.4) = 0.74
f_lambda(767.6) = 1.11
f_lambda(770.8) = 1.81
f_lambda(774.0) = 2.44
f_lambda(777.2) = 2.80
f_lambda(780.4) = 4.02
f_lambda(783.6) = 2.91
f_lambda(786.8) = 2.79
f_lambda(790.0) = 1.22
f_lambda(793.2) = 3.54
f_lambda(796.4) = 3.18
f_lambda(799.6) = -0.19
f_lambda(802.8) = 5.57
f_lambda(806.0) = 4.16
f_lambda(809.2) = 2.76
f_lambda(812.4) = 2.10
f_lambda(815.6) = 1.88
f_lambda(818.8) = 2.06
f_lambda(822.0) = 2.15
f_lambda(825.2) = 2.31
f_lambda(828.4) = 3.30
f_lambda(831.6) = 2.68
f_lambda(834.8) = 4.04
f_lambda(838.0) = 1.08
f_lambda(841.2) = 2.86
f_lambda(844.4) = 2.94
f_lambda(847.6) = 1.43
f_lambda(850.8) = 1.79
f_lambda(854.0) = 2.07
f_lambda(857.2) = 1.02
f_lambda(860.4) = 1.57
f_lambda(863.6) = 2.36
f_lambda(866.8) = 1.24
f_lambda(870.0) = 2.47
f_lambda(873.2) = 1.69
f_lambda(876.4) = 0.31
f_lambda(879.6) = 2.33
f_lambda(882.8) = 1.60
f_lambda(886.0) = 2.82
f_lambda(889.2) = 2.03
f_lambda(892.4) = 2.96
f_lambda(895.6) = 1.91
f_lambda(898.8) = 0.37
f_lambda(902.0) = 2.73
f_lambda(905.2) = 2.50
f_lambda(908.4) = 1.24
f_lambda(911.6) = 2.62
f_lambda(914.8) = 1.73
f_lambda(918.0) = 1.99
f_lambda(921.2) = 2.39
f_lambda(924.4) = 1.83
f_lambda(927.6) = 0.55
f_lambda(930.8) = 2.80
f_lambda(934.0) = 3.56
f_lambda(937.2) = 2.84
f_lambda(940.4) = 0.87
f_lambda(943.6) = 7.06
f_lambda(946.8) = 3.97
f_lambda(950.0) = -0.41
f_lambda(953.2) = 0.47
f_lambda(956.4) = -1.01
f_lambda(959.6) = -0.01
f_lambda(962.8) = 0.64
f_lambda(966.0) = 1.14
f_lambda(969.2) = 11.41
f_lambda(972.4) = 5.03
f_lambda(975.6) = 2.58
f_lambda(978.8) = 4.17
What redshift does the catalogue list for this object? 1.602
